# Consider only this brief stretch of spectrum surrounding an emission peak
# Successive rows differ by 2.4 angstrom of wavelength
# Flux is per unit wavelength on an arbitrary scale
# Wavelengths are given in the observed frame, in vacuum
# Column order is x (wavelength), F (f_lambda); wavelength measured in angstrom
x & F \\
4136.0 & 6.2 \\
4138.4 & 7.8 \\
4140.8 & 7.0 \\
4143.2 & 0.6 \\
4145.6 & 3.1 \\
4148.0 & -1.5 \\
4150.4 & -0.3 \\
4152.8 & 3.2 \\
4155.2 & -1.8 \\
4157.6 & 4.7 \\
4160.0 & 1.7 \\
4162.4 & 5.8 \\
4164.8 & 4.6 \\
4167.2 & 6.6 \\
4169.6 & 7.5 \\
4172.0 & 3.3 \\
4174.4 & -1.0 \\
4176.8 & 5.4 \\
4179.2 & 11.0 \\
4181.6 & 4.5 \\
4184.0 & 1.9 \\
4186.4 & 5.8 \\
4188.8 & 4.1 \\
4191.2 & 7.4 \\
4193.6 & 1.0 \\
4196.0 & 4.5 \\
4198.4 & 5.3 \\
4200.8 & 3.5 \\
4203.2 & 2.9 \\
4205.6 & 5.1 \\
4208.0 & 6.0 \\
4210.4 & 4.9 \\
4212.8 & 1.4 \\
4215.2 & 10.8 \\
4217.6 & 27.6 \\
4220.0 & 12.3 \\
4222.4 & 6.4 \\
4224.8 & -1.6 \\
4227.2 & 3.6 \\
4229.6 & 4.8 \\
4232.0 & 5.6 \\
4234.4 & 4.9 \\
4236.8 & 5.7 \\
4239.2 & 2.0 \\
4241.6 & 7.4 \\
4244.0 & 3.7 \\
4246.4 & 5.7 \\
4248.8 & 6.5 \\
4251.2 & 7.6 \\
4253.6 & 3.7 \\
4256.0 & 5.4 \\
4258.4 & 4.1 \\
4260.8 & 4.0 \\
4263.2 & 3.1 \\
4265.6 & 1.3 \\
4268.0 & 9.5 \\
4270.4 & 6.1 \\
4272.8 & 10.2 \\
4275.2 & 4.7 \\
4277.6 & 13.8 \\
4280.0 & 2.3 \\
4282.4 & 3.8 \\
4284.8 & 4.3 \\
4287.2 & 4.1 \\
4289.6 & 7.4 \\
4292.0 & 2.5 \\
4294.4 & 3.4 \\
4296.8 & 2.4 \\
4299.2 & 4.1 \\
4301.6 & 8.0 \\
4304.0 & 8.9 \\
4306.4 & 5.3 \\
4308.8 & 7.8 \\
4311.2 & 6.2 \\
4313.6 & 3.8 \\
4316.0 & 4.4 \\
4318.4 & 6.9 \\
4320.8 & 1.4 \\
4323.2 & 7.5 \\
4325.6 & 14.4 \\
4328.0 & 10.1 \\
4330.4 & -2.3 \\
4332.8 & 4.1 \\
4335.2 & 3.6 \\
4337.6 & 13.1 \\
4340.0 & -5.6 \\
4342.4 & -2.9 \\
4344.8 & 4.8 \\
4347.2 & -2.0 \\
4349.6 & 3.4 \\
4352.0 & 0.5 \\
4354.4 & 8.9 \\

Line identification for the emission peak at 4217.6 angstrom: [O II]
